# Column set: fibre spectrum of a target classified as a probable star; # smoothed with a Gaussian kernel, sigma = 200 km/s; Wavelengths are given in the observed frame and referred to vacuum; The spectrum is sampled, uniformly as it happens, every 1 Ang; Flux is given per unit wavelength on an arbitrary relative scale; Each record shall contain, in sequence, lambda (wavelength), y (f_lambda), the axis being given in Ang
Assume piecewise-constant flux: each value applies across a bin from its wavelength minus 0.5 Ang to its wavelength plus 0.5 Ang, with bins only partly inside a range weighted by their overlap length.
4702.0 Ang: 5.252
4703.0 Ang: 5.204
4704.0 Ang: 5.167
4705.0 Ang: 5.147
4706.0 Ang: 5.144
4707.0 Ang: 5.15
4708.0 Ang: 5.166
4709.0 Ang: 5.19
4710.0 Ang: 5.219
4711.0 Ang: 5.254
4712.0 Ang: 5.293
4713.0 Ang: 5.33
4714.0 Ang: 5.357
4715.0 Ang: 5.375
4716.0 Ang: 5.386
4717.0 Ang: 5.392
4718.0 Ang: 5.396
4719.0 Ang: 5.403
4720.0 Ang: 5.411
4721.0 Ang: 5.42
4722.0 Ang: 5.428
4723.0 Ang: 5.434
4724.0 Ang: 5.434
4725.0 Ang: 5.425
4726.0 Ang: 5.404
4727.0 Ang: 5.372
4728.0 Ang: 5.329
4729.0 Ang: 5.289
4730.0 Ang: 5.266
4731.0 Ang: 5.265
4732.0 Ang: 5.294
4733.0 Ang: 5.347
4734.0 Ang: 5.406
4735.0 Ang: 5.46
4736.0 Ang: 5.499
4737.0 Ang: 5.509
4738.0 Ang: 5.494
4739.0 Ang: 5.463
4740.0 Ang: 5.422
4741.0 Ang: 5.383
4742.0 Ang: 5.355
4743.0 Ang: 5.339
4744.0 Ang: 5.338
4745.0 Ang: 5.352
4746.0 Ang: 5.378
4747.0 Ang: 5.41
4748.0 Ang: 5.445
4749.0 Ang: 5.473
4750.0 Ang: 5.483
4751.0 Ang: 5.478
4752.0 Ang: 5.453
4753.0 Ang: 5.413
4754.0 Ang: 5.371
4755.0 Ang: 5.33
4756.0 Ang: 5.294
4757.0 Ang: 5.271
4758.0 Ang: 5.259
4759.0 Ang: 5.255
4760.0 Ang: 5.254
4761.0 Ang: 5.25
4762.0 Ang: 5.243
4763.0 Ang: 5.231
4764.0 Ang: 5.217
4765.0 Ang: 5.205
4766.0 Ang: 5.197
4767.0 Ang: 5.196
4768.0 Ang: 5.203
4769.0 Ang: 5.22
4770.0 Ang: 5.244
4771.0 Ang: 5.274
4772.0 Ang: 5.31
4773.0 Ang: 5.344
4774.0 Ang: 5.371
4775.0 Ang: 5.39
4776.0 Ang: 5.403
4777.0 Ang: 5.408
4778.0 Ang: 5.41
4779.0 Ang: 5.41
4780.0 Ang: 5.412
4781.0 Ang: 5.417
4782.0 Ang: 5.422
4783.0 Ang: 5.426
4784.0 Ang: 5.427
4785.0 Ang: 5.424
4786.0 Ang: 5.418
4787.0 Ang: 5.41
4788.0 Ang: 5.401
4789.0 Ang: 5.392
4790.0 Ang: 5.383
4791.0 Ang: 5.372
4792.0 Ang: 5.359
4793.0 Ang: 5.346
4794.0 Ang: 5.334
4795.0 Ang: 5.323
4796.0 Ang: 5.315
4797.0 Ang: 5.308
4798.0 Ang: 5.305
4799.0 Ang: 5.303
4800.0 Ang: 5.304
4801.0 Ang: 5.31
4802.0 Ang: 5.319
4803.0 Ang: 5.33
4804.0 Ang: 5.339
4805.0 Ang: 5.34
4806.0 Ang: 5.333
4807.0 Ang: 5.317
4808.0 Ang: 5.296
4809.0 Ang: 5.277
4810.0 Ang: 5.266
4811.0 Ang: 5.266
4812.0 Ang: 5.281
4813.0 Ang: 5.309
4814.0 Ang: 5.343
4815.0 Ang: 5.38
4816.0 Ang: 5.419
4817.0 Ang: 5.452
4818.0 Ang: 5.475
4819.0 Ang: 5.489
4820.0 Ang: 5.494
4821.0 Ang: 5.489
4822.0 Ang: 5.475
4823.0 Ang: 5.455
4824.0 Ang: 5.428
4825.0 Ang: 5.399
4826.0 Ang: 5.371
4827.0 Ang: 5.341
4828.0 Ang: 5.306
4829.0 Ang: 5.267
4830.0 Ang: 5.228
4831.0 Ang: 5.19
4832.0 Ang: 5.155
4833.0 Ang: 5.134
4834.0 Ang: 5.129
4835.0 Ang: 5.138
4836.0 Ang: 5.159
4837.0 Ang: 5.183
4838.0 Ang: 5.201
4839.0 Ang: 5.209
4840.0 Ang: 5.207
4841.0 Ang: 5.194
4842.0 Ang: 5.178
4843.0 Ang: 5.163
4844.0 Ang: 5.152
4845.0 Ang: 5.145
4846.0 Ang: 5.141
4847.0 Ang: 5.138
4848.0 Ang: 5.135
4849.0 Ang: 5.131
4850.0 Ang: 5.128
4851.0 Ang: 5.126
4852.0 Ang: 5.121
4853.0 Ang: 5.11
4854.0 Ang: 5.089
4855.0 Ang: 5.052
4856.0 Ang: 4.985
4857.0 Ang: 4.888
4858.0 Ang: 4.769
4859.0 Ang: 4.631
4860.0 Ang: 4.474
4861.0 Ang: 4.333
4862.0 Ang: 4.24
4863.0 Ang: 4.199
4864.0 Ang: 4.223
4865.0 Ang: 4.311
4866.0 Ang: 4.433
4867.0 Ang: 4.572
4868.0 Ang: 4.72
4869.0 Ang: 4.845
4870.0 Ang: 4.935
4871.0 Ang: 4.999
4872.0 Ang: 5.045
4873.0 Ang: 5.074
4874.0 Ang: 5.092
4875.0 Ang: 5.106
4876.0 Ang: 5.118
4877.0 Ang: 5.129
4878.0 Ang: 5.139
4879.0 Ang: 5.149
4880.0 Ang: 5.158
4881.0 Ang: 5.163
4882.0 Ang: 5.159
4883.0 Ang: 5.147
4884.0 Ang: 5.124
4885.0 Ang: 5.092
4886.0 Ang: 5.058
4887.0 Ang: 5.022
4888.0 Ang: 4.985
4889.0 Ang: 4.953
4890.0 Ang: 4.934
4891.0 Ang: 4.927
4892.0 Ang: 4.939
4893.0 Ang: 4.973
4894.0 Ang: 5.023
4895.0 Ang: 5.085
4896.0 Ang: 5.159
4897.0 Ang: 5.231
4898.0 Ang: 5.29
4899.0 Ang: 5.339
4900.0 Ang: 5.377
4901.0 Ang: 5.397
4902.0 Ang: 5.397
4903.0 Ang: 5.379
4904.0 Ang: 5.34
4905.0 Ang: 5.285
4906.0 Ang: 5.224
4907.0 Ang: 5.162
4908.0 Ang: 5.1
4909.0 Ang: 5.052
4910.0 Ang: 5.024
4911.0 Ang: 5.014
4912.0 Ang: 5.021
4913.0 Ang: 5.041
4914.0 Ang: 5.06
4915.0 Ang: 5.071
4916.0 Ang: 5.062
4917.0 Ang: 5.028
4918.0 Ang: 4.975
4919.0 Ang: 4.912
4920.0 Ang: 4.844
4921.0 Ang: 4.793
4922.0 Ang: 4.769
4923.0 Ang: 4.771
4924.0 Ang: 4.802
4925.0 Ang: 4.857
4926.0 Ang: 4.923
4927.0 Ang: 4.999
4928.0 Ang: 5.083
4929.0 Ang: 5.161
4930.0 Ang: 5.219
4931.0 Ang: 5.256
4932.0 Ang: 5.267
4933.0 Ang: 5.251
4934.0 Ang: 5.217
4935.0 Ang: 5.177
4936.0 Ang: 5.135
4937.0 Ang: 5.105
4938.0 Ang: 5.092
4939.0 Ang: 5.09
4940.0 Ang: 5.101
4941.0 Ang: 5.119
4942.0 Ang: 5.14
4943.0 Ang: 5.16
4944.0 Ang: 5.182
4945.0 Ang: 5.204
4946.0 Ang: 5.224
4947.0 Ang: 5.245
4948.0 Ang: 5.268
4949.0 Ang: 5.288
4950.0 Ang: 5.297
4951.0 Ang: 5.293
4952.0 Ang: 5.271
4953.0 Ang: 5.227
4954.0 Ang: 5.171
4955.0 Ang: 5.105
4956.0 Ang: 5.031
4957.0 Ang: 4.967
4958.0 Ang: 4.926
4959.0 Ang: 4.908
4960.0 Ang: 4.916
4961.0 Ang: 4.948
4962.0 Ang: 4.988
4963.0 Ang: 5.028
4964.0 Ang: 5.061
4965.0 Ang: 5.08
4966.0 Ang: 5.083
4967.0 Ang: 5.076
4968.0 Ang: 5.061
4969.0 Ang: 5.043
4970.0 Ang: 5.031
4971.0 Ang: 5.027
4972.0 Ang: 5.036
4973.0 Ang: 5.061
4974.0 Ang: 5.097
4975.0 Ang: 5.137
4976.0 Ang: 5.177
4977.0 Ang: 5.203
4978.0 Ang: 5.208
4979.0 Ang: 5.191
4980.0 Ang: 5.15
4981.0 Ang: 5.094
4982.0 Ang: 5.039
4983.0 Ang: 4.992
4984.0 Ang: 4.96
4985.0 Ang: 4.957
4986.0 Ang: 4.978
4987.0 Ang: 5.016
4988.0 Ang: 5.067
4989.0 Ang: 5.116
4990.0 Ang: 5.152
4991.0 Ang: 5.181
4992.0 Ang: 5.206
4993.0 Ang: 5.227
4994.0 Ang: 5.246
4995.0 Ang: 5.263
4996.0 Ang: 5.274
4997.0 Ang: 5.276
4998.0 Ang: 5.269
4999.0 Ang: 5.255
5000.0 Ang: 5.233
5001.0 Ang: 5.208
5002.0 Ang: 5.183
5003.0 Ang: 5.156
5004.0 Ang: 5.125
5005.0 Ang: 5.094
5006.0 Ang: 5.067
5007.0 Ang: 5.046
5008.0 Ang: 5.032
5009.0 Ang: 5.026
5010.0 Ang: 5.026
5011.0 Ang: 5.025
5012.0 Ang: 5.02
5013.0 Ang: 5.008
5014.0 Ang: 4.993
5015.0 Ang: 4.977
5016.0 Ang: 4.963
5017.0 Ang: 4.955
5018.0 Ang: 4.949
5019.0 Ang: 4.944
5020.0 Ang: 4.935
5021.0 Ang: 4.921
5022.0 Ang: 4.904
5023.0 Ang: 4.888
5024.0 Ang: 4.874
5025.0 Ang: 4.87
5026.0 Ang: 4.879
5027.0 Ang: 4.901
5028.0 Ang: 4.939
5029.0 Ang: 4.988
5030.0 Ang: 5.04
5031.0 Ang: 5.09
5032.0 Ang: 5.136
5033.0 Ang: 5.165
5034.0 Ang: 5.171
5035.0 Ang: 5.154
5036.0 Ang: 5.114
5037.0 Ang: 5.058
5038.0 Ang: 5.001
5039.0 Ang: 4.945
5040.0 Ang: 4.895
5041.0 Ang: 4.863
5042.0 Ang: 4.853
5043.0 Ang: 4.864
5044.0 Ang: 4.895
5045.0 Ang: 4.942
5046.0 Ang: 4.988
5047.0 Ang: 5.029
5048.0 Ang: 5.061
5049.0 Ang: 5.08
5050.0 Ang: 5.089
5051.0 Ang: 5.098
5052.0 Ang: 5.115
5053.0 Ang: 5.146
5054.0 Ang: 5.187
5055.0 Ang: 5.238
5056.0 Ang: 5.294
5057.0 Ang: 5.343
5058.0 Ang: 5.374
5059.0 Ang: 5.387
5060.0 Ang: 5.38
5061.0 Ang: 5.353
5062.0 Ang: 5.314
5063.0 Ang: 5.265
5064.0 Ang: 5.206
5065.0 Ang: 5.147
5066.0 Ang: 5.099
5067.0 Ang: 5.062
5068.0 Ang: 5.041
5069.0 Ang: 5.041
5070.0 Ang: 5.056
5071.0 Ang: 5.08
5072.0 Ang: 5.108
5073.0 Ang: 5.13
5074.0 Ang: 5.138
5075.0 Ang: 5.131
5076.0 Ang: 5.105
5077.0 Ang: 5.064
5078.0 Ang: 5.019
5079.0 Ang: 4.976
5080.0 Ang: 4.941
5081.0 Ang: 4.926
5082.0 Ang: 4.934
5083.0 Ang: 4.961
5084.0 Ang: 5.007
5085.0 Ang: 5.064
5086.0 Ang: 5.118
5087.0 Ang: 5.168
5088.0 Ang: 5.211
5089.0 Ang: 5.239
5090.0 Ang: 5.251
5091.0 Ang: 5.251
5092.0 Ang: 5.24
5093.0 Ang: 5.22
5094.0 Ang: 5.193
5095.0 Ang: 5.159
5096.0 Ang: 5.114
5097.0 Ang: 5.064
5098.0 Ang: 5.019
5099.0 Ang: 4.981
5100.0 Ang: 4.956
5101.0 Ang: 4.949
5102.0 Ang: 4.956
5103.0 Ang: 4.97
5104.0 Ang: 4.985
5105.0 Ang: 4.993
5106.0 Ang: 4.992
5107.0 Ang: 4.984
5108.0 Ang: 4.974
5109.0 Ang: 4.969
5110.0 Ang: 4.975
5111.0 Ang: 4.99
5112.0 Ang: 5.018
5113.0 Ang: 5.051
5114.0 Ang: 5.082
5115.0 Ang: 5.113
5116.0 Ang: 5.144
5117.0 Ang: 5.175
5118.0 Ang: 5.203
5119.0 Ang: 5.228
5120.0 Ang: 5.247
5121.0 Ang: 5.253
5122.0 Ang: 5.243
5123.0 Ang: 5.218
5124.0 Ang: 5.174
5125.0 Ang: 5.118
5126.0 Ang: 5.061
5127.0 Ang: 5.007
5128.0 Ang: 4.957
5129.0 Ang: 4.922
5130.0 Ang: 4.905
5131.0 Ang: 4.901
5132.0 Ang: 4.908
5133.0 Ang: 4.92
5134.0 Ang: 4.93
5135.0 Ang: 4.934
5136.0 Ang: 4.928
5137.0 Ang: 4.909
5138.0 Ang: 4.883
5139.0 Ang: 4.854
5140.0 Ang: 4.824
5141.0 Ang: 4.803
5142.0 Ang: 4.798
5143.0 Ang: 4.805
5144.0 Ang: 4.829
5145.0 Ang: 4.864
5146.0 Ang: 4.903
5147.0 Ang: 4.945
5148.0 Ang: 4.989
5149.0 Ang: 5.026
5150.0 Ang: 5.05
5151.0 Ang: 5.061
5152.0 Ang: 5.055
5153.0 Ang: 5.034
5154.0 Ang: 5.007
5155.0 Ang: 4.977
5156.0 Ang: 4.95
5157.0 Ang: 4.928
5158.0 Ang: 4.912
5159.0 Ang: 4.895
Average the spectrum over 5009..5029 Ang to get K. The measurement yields 4.95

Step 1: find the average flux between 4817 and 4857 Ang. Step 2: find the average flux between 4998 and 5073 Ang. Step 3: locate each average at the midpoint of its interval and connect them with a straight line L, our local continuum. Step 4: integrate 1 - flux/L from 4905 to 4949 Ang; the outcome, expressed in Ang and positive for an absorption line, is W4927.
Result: 0.66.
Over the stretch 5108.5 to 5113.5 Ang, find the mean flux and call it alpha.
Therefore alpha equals 5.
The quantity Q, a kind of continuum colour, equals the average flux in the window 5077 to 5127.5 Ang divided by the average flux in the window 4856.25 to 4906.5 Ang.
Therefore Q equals 1.0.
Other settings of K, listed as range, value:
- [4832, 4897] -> 4.98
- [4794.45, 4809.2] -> 5.32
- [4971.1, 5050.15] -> 5.06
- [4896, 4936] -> 5.11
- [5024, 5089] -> 5.08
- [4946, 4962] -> 5.12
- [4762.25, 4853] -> 5.3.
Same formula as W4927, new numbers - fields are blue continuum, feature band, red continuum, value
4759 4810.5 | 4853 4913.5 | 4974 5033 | 2.60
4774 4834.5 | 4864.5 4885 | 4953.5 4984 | 0.99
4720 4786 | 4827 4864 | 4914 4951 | 1.41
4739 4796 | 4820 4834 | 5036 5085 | -0.07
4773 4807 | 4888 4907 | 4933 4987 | 0.10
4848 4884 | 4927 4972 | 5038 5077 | -1.25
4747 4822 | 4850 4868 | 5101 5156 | 1.98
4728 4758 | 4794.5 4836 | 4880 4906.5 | -0.40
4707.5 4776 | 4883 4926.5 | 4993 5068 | 1.10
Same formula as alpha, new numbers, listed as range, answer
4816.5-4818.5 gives 5.46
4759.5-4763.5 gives 5.24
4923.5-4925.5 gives 4.83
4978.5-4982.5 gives 5.12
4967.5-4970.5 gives 5.04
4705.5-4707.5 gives 5.15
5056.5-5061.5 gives 5.37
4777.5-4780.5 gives 5.41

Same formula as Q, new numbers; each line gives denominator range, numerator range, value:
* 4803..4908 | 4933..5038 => 0.99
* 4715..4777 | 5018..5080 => 0.95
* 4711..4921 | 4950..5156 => 0.97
